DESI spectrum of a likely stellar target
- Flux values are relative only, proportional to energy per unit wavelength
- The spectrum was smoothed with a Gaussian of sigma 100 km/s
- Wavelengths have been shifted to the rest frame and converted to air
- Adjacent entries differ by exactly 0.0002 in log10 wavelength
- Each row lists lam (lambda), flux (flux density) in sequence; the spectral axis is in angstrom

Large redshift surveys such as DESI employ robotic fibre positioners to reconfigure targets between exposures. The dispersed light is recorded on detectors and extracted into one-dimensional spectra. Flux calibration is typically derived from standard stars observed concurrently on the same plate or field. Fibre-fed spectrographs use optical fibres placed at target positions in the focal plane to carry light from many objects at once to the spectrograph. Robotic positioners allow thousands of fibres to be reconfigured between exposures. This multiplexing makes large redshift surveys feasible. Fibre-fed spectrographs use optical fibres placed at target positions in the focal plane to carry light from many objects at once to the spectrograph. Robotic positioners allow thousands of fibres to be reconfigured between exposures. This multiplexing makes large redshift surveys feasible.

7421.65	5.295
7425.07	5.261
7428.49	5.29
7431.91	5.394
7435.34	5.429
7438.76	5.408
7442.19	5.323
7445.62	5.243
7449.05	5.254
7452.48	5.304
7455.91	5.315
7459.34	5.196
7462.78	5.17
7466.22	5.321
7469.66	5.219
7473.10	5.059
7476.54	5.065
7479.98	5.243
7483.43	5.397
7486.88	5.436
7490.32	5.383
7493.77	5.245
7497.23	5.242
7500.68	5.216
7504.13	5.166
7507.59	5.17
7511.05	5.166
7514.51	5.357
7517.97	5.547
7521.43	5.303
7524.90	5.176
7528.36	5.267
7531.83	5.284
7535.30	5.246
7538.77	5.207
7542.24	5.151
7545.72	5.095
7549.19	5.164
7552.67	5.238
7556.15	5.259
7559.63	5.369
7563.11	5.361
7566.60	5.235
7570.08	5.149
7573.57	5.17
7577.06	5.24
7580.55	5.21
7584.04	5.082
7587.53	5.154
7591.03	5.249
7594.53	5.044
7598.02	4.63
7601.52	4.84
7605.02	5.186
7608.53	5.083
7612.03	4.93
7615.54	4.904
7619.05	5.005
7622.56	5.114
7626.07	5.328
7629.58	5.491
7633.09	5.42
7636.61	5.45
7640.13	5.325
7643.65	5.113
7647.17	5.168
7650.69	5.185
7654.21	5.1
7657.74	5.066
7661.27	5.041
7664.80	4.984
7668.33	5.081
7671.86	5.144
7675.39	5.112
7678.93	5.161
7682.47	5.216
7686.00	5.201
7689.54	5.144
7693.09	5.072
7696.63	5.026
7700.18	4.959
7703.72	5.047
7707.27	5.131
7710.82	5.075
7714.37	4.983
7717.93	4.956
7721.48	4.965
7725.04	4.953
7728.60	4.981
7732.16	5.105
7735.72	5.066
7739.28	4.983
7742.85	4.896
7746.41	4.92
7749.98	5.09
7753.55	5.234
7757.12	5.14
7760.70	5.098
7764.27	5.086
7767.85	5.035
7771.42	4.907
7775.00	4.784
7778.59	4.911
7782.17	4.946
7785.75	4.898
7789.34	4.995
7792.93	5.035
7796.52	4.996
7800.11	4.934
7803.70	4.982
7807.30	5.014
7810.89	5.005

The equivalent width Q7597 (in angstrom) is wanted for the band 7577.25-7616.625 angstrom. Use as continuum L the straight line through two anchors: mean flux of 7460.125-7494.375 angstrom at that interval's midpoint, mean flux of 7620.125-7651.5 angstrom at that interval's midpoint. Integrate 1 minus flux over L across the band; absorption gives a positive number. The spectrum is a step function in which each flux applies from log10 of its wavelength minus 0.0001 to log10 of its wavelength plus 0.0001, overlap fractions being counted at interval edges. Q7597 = 1.8 angstrom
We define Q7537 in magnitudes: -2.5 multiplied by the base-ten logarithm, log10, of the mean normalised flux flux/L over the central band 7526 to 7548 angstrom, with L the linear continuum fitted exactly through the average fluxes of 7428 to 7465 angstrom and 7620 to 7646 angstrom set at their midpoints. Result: 0.02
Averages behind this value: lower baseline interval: 5.3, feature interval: 5.21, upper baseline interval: 5.31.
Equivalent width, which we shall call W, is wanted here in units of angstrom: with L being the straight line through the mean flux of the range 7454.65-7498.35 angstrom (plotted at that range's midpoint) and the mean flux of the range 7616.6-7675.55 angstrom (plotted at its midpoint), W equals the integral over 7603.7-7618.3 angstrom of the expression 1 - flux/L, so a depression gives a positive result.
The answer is 0.5 angstrom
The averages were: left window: 5.25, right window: 5.18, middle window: 5.02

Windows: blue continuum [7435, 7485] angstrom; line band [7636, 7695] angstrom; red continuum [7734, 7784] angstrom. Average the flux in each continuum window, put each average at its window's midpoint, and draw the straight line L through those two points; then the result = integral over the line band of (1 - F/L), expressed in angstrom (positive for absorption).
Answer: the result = -0.7 angstrom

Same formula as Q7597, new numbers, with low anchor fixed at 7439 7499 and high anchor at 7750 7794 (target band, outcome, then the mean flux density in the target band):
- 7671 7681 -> -0.1 angstrom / 5.14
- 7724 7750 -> 0.2 angstrom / 4.99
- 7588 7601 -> 0.4 angstrom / 4.98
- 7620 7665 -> -0.9 angstrom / 5.22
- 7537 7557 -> 0.1 angstrom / 5.18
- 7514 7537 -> -0.4 angstrom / 5.31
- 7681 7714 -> -0.1 angstrom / 5.09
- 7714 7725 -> 0.2 angstrom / 4.96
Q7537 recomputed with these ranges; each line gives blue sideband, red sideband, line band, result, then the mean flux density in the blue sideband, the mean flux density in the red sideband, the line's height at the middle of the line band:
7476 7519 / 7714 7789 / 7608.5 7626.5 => 0.023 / 5.28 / 5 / 5.15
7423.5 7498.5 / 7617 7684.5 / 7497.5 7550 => 0.003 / 5.28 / 5.18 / 5.25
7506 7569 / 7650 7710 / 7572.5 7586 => 0.007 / 5.25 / 5.1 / 5.21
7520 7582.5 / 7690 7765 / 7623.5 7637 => -0.054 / 5.23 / 5.04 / 5.14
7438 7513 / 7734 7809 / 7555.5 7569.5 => -0.025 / 5.25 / 5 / 5.18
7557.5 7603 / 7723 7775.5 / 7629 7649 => -0.046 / 5.14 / 5.02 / 5.1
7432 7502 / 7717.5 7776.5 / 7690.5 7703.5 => 0.007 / 5.28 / 5.01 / 5.06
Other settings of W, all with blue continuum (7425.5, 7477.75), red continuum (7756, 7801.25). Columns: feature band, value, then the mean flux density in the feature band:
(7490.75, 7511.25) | 0.0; 5.21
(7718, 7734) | 0.1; 5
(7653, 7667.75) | 0.1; 5.05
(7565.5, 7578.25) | -0.1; 5.2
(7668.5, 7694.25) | -0.4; 5.15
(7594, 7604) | 0.6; 4.84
